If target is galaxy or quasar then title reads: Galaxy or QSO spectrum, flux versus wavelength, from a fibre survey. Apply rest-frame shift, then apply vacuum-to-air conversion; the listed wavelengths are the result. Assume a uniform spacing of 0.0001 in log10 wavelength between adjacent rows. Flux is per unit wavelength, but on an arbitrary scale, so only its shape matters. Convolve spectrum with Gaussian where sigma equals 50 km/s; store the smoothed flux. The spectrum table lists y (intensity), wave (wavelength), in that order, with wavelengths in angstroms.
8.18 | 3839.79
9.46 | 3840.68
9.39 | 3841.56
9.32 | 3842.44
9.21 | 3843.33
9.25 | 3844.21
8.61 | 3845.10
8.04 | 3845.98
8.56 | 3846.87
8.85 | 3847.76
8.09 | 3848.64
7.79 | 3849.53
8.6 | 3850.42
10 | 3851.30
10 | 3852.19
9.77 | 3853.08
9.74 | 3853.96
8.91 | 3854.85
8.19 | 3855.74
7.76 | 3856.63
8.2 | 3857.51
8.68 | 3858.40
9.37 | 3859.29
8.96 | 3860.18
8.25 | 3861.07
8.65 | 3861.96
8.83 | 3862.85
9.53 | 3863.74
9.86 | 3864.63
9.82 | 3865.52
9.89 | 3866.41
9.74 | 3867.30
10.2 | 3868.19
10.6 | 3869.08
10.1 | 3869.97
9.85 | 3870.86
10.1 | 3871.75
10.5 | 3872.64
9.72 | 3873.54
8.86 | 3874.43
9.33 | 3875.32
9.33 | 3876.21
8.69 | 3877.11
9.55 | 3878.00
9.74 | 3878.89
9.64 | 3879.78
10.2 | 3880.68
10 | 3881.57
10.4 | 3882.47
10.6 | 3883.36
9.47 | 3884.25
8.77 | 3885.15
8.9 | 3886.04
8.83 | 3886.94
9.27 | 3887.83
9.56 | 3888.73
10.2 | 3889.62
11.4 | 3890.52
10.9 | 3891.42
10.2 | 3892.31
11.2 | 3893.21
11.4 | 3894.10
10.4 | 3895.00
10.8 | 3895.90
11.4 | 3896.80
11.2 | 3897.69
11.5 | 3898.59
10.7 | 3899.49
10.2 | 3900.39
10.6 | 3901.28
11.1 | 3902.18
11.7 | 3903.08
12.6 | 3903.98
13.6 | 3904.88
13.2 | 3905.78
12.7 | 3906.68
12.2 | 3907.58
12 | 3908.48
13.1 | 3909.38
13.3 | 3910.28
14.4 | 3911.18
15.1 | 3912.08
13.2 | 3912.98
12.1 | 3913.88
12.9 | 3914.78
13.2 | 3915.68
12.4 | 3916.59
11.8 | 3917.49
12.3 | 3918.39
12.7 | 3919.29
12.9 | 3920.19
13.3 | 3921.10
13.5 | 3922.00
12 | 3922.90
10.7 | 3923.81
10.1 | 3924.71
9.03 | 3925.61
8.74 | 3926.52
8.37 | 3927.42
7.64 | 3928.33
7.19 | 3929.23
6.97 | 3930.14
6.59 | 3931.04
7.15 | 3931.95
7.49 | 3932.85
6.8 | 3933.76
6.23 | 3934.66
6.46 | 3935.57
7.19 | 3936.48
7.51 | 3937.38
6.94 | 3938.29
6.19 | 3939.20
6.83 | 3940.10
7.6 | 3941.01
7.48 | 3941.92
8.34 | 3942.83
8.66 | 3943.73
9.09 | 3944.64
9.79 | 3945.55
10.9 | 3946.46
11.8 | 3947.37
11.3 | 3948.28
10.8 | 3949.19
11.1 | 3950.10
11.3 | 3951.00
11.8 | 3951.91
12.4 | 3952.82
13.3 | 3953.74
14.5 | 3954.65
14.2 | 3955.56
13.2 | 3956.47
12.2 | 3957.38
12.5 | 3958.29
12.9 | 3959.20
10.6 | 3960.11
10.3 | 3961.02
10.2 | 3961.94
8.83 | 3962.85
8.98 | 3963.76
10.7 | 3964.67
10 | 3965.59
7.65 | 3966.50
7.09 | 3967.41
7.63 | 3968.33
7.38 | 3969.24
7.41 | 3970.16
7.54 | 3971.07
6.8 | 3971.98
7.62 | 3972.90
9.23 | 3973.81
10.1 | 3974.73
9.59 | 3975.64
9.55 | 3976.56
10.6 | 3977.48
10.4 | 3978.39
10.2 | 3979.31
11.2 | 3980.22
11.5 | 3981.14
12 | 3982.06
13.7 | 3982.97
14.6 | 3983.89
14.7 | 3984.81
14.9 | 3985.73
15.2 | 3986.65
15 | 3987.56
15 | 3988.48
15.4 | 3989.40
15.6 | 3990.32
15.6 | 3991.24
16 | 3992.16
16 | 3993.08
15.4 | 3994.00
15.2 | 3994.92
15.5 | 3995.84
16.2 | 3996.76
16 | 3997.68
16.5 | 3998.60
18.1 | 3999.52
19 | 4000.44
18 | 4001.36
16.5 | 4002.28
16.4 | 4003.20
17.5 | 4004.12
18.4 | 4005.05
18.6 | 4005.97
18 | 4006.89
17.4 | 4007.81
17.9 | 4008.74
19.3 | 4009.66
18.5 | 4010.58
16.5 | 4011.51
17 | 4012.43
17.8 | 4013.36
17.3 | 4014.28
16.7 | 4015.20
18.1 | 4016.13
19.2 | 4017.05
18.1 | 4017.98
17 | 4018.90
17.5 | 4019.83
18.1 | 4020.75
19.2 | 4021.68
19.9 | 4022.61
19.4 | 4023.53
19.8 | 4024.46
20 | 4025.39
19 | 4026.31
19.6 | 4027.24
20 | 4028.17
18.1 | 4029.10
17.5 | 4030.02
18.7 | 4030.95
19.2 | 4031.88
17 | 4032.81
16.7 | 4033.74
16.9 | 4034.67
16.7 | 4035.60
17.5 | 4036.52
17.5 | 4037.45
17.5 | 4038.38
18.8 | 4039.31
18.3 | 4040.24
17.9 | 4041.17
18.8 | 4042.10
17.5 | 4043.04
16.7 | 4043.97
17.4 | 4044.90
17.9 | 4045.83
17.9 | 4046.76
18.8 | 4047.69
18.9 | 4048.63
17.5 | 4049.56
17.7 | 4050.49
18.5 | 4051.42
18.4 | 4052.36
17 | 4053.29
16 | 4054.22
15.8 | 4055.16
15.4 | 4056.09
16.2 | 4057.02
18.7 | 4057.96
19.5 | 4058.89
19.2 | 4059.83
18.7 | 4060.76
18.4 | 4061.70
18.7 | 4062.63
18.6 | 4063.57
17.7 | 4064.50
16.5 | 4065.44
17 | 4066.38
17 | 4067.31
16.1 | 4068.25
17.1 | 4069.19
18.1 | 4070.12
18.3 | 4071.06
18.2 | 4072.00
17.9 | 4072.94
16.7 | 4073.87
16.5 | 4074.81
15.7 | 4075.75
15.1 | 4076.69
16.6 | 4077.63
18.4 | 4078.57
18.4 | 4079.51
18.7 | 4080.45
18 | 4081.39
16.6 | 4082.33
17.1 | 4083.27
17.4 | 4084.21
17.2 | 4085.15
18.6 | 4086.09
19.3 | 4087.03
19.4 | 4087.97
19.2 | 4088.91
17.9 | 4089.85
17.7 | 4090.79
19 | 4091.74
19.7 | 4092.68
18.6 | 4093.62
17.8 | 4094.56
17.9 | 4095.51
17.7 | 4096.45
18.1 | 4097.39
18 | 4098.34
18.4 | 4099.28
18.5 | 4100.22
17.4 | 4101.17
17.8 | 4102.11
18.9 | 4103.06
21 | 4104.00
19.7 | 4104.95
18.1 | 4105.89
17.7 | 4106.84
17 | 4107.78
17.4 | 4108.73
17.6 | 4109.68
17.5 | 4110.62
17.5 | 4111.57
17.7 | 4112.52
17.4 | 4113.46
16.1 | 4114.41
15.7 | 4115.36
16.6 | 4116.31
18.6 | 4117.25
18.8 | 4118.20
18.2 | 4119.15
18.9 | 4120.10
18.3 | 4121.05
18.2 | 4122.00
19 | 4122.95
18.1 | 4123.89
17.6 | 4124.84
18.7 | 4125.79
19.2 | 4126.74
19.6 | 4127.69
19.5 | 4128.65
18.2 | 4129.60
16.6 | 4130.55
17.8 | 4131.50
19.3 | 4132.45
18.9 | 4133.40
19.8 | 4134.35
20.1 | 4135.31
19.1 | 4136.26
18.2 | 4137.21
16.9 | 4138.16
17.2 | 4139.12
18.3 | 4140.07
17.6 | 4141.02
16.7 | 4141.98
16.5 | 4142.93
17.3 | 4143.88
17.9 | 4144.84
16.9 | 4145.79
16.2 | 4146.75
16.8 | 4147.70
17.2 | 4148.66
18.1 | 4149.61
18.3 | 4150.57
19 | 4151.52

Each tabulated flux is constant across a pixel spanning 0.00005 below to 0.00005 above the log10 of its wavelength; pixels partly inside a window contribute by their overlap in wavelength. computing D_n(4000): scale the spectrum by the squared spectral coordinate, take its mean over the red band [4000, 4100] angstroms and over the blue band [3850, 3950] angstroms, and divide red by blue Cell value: 1.9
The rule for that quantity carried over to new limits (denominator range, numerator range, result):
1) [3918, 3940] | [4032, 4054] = 2.12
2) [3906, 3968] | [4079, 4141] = 1.90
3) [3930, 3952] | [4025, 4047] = 2.23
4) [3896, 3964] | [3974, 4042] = 1.61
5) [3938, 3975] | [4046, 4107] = 1.93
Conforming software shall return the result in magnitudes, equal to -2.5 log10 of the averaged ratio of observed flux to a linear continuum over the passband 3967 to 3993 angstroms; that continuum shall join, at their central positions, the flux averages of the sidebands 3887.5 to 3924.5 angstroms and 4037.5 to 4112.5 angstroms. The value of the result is 0.252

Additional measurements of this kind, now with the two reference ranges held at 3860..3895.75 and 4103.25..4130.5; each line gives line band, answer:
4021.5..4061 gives -0.17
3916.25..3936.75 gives 0.21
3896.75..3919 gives -0.14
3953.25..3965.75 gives 0.09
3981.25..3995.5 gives -0.09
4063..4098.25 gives -0.05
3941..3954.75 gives 0.15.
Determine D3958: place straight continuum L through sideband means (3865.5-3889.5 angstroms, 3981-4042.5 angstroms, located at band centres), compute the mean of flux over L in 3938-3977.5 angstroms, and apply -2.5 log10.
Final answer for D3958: 0.39 mag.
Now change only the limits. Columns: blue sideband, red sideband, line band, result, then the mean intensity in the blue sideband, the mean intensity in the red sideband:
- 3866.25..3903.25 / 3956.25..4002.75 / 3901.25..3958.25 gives 0.05 mag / 10.2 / 12.4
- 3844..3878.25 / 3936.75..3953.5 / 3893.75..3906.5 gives -0.23 mag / 9.2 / 9.46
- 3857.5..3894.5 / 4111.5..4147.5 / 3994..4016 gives -0.24 mag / 9.71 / 18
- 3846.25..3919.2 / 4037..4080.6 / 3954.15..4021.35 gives 0.07 mag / 10.4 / 17.6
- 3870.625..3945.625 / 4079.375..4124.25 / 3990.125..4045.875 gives -0.20 mag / 10.2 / 18.1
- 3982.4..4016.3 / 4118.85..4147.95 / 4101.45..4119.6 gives 0.00 mag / 16.6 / 18.1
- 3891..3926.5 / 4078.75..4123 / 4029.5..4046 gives -0.10 mag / 12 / 18.1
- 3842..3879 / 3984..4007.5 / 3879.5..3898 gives 0.05 mag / 9.21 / 16.3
